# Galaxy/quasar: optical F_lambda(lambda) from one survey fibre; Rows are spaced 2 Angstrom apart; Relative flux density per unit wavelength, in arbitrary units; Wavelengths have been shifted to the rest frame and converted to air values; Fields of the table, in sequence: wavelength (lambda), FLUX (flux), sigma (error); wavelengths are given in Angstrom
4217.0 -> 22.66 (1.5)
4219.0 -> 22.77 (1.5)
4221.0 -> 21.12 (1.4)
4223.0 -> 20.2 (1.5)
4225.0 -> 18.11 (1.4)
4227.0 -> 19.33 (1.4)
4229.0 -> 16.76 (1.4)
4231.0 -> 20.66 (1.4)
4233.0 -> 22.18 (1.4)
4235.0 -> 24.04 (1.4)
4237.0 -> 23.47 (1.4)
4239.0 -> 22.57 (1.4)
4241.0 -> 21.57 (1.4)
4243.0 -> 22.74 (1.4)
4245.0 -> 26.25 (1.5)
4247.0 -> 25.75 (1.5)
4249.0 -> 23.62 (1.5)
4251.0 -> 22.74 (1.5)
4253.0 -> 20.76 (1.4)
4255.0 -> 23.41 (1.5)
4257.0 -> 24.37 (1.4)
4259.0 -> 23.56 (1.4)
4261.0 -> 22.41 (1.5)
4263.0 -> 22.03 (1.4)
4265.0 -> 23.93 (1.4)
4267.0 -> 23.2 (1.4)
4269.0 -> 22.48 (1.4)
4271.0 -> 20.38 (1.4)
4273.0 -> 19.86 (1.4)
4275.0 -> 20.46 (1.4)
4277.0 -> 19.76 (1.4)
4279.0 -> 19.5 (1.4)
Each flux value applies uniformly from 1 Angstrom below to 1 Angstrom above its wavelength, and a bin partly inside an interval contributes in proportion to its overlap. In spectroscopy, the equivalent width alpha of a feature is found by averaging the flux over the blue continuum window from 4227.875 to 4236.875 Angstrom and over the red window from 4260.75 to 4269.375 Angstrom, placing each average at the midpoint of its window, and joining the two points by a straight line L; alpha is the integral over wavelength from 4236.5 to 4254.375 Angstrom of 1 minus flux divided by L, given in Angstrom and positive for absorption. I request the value -1.19 Angstrom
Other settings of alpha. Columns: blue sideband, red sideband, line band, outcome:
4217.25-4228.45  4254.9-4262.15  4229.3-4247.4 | -1.0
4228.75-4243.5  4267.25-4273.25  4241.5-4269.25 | -2.3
